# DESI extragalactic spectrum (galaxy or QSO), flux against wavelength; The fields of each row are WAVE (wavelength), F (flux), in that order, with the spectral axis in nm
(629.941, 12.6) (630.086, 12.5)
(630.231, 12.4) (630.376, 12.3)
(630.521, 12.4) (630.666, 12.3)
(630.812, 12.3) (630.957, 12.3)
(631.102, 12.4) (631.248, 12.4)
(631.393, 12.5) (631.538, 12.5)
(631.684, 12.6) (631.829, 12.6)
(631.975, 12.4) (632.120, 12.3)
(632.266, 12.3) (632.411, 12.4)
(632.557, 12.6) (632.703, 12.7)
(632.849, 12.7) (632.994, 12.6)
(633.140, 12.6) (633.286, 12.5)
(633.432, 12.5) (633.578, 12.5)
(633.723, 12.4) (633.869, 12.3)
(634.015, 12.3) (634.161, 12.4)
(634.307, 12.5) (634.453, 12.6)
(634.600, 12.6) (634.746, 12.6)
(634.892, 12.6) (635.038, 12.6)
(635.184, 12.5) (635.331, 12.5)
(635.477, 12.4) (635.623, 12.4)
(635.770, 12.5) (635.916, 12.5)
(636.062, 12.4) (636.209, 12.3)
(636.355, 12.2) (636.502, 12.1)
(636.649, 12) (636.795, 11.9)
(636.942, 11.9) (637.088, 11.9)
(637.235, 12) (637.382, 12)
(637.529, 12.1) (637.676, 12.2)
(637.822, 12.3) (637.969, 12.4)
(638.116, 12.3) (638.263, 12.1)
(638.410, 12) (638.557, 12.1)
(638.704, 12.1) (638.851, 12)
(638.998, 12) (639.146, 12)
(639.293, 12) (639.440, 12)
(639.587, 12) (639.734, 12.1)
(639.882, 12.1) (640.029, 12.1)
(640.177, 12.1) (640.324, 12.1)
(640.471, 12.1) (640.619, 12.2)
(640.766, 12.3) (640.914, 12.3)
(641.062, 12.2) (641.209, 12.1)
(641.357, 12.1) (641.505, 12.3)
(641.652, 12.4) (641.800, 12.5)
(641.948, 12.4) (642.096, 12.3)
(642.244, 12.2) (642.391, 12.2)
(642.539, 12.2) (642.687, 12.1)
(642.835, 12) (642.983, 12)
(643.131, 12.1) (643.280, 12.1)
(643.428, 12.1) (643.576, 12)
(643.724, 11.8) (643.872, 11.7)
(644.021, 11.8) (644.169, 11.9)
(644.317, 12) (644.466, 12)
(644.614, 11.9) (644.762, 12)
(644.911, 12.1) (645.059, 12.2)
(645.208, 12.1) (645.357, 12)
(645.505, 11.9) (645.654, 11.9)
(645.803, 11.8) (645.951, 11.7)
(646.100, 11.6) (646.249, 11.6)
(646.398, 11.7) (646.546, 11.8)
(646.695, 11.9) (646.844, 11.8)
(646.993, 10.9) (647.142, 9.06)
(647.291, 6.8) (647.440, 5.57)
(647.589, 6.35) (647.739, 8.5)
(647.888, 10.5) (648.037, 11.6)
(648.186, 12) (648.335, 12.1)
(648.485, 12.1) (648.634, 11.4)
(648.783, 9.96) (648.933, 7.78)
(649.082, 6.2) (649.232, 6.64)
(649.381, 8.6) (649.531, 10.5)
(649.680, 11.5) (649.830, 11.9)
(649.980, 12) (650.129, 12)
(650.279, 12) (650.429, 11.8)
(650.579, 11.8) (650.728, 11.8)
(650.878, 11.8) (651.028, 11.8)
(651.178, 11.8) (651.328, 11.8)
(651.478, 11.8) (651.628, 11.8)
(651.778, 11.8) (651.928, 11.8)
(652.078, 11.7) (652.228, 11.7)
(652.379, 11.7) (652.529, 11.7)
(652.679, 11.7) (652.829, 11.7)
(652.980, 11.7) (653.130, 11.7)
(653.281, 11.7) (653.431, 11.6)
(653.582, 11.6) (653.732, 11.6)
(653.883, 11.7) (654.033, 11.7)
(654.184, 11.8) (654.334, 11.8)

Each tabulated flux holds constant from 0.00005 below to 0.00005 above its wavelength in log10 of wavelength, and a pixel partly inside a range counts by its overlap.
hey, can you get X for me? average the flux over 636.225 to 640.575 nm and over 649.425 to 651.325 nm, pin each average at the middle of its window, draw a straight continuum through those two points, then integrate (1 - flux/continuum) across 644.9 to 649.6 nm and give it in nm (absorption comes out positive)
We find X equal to 0.56 nm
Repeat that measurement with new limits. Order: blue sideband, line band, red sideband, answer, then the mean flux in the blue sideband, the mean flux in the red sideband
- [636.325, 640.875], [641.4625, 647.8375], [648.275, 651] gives -0.05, 12.1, 10.7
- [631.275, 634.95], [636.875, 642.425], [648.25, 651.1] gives -0.16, 12.5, 10.7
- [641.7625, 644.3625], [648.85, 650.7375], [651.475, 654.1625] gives 0.24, 12.1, 11.7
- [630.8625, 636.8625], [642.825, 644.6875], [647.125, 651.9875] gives -0.13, 12.4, 10.5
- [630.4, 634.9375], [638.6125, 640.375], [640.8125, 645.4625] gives 0.03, 12.5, 12.1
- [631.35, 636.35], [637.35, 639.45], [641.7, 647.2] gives 0.02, 12.5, 11.9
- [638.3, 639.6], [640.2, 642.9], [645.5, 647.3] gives -0.11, 12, 11.2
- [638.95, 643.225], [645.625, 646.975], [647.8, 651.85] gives -0.03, 12.2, 11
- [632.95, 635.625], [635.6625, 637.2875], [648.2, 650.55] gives 0.01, 12.5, 10.5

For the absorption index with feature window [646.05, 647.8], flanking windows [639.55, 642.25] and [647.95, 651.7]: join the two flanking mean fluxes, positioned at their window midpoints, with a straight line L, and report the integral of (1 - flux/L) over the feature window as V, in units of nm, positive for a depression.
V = 0.25 nm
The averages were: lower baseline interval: 12.2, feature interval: 9.78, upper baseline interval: 11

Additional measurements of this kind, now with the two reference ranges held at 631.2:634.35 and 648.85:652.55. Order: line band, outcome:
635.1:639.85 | -0.02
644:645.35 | -0.06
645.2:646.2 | -0.04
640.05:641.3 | -0.04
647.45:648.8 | 0.11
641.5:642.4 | -0.05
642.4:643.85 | -0.05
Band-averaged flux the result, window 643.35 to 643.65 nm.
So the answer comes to 12.1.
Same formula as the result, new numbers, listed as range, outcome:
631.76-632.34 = 12.4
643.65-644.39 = 11.8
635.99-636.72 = 12.2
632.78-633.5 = 12.6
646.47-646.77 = 11.9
